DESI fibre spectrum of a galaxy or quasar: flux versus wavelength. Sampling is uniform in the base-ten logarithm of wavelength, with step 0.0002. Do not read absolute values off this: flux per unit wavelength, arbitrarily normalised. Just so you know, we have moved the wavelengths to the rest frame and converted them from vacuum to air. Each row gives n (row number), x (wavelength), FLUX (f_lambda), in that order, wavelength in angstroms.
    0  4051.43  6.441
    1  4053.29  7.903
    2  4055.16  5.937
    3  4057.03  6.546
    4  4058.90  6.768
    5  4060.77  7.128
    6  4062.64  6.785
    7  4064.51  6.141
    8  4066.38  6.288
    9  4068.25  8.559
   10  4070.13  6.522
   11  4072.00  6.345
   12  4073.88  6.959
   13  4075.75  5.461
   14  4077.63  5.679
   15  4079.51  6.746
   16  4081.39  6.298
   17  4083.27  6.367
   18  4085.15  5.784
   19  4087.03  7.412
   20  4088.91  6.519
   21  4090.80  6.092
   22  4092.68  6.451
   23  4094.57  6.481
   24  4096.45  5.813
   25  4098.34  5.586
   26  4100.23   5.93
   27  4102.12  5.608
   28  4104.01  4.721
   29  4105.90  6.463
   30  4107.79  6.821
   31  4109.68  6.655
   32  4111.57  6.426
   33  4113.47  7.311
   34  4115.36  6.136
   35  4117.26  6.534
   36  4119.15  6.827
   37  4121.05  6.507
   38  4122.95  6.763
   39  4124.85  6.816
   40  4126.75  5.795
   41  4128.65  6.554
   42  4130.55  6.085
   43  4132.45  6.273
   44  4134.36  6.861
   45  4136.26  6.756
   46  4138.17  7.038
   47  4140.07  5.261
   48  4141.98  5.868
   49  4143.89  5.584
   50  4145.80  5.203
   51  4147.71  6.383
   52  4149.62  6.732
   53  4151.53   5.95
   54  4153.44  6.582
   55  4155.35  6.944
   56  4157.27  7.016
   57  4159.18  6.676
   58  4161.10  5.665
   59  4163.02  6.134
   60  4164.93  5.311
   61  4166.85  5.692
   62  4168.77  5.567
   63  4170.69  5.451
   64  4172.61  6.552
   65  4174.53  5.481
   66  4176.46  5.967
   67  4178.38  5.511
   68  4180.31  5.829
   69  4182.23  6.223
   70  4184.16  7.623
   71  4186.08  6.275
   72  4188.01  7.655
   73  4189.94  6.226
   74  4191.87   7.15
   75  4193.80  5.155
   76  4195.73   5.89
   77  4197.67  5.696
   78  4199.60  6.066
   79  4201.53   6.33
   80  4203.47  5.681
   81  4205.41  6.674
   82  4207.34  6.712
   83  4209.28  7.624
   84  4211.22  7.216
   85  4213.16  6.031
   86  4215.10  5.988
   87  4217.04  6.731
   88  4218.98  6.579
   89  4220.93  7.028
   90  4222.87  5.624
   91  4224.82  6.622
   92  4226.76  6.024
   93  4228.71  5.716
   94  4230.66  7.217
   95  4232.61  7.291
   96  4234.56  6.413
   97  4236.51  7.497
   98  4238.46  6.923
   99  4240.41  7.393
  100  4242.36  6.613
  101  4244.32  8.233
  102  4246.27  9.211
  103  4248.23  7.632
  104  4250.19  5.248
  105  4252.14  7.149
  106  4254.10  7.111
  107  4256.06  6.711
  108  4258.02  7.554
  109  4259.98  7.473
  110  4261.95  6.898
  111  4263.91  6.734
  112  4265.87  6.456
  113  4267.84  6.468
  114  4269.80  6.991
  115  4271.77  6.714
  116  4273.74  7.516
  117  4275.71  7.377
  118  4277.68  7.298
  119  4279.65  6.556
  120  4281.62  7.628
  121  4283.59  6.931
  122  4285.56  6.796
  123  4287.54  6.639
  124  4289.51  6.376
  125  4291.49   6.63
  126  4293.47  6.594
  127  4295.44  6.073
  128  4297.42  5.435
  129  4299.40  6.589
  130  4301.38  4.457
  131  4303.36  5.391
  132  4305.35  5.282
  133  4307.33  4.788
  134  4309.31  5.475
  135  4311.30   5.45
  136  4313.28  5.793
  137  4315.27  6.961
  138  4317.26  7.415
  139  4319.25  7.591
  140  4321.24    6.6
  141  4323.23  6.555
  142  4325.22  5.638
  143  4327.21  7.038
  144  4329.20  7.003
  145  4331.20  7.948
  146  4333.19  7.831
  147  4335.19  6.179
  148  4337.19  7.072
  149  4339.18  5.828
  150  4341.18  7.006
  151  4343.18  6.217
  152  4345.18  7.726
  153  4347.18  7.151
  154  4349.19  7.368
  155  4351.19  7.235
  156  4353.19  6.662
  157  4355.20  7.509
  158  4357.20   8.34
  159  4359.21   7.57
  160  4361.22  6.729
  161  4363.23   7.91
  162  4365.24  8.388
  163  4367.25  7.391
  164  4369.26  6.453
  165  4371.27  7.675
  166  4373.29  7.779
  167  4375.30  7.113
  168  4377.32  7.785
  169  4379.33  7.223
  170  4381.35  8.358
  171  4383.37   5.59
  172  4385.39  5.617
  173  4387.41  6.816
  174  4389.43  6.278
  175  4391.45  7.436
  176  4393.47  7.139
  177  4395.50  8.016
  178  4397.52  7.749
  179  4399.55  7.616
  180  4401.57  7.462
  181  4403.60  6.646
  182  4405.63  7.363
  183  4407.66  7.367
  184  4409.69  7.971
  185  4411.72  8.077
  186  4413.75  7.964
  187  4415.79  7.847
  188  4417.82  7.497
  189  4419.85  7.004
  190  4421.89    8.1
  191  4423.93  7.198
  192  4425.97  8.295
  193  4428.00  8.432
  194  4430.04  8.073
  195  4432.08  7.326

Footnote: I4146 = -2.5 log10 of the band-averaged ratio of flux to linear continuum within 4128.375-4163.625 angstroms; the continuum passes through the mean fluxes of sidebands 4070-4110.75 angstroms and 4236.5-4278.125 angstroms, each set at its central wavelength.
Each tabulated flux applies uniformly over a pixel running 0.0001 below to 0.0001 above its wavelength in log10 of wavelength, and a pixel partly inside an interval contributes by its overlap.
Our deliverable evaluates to 0.04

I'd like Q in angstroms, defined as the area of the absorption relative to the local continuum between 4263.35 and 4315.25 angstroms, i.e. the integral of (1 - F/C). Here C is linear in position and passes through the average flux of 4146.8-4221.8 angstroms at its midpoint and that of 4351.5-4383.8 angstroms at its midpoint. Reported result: 4.6 angstroms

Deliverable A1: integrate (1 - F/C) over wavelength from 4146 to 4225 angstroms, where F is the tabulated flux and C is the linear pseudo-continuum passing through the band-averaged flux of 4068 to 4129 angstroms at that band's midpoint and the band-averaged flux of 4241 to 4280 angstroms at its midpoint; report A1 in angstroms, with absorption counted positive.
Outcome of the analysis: 5.6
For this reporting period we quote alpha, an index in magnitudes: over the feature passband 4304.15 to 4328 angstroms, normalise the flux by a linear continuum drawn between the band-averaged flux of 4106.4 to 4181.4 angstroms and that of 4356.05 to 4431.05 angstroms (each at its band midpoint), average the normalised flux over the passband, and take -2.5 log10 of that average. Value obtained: 0.146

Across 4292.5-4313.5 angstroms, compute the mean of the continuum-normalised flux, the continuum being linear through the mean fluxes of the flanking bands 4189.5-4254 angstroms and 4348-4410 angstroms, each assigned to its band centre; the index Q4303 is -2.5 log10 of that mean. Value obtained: 0.25 mag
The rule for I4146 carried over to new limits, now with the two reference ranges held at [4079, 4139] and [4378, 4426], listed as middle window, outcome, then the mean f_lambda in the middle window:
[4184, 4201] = 0.050 mag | 6.36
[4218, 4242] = 0.014 mag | 6.69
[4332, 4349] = 0.036 mag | 6.91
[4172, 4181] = 0.134 mag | 5.84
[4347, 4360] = -0.035 mag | 7.42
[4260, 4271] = 0.019 mag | 6.77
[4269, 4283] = -0.033 mag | 7.15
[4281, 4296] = 0.042 mag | 6.71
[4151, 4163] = 0.013 mag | 6.46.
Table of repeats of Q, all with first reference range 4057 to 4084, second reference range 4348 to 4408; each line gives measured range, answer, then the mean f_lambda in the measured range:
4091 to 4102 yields 1.02 angstroms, 6.02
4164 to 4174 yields 1.61 angstroms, 5.71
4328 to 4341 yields 0.37 angstroms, 6.98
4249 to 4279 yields 0.46 angstroms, 6.91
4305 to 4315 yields 2.31 angstroms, 5.48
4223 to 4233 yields 0.70 angstroms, 6.45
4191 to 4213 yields 1.64 angstroms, 6.37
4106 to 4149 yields 2.04 angstroms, 6.39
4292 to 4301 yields 1.29 angstroms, 6.08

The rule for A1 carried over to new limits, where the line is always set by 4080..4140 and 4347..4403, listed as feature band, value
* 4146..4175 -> 1.8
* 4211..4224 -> 0.6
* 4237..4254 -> -1.1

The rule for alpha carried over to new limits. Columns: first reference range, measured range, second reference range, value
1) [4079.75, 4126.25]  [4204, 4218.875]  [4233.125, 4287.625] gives 0.03 mag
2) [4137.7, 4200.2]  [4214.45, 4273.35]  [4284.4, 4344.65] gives -0.11 mag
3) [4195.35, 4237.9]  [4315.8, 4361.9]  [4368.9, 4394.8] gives -0.02 mag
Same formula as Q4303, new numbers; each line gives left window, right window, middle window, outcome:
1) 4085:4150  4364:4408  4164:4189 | 0.07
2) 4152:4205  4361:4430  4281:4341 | 0.09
